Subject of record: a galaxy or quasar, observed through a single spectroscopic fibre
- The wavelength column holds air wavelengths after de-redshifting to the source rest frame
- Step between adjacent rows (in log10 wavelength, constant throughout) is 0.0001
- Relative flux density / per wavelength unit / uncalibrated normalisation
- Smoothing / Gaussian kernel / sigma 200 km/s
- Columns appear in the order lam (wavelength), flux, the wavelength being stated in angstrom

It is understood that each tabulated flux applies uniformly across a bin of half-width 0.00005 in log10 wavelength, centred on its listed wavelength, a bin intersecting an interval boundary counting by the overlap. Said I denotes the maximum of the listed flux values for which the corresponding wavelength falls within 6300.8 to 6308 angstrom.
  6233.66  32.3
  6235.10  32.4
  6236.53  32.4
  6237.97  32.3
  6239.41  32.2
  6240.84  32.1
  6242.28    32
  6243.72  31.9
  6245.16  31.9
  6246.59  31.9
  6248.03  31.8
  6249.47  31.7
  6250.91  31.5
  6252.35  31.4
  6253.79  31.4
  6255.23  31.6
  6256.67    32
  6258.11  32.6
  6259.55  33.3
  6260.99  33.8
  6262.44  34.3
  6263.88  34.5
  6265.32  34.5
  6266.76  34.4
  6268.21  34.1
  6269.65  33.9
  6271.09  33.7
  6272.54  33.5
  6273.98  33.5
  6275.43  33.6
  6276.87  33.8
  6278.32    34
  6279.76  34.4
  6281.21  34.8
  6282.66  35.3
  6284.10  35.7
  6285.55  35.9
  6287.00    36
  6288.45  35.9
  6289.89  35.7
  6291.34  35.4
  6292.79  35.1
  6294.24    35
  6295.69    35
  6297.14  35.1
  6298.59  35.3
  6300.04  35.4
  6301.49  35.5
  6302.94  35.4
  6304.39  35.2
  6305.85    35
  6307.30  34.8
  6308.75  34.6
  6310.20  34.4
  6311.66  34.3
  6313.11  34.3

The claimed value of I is 35.5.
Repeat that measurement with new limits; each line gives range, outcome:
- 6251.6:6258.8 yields 32.6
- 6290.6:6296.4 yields 35.4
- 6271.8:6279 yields 34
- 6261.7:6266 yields 34.5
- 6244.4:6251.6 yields 31.9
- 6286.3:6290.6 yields 36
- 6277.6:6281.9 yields 34.8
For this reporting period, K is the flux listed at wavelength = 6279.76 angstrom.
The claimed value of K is 34.4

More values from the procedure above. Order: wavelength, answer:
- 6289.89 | 35.7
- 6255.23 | 31.6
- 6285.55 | 35.9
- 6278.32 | 34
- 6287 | 36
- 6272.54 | 33.5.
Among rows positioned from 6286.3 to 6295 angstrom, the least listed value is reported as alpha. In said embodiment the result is 35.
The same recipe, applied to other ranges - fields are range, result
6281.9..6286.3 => 35.3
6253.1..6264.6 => 31.4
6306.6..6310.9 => 34.4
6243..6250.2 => 31.7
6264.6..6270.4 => 33.9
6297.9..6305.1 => 35.2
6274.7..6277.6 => 33.6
